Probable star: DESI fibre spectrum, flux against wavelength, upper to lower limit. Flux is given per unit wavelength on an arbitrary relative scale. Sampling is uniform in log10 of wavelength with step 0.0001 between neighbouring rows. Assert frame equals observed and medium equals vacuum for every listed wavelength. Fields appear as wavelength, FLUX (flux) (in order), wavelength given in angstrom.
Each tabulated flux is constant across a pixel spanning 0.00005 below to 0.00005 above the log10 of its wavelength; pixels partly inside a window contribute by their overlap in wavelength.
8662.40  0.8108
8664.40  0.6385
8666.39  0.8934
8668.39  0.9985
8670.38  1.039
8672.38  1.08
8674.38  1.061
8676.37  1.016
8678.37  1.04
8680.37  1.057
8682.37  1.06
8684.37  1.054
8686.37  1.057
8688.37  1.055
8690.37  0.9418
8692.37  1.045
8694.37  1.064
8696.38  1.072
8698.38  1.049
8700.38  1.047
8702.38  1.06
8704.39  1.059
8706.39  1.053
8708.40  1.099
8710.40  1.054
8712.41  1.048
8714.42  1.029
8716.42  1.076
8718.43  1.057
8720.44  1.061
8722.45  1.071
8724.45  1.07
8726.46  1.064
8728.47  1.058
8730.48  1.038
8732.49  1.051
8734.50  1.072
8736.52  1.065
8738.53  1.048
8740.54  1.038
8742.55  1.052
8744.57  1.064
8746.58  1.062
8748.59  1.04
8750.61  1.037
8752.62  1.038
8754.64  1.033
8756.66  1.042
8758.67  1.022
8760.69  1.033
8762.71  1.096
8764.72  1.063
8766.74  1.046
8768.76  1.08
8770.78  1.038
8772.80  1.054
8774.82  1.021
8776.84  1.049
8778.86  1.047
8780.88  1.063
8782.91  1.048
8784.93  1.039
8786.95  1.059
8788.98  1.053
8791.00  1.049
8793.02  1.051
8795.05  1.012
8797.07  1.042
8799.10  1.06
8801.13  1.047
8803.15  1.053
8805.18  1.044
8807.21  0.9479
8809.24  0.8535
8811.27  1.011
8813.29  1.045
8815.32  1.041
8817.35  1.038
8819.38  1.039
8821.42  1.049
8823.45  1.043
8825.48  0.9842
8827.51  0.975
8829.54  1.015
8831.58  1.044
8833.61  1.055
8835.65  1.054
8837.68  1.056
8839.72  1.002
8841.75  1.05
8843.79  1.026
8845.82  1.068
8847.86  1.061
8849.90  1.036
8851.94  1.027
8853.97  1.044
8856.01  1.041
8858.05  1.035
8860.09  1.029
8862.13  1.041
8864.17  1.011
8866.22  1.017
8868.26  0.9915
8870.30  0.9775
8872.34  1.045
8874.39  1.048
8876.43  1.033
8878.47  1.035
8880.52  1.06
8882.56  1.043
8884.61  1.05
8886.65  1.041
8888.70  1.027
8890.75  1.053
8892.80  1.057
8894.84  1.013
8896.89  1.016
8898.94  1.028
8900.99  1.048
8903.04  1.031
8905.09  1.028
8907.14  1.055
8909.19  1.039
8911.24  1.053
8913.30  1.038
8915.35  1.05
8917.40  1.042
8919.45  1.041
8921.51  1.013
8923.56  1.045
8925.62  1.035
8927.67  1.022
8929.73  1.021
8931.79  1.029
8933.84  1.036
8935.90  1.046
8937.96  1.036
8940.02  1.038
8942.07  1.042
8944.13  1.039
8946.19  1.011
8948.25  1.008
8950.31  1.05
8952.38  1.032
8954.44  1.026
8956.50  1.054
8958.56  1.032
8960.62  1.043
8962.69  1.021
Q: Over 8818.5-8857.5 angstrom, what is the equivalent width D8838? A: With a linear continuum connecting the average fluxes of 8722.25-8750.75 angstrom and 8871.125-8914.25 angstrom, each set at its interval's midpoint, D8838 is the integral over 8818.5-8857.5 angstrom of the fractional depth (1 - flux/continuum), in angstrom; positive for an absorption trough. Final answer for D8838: 0.4 angstrom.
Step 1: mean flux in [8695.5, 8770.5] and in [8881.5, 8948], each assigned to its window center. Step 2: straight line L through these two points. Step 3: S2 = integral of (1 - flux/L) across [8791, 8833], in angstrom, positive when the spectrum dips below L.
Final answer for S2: 1.1 angstrom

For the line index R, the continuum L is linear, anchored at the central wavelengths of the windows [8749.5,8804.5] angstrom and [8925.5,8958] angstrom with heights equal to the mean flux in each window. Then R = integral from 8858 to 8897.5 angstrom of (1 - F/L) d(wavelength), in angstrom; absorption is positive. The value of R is 0.3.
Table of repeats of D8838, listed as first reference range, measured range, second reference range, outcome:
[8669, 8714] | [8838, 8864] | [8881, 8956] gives 0.05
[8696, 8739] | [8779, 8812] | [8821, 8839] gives 0.35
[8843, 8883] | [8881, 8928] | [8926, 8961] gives -0.22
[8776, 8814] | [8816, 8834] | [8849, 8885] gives 0.07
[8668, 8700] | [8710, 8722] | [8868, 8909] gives -0.14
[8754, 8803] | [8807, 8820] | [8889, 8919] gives 0.59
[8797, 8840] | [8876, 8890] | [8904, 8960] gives -0.16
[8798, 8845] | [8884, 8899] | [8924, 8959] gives -0.10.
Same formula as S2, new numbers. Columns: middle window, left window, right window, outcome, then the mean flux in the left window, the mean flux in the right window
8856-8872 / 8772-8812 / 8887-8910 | 0.25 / 1.03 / 1.04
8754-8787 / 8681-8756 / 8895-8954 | -0.03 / 1.05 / 1.03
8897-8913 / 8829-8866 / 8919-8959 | -0.06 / 1.04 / 1.03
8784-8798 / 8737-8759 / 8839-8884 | -0.04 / 1.04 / 1.03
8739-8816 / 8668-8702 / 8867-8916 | 0.14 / 1.04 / 1.04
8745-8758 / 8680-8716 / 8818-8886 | 0.02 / 1.05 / 1.03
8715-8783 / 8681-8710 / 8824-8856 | -0.51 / 1.05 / 1.03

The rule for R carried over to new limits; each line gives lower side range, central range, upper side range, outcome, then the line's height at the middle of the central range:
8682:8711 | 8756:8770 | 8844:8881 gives -0.1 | 1.04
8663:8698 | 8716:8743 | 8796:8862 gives -1.1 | 1.02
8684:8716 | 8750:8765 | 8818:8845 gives -0.1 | 1.04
